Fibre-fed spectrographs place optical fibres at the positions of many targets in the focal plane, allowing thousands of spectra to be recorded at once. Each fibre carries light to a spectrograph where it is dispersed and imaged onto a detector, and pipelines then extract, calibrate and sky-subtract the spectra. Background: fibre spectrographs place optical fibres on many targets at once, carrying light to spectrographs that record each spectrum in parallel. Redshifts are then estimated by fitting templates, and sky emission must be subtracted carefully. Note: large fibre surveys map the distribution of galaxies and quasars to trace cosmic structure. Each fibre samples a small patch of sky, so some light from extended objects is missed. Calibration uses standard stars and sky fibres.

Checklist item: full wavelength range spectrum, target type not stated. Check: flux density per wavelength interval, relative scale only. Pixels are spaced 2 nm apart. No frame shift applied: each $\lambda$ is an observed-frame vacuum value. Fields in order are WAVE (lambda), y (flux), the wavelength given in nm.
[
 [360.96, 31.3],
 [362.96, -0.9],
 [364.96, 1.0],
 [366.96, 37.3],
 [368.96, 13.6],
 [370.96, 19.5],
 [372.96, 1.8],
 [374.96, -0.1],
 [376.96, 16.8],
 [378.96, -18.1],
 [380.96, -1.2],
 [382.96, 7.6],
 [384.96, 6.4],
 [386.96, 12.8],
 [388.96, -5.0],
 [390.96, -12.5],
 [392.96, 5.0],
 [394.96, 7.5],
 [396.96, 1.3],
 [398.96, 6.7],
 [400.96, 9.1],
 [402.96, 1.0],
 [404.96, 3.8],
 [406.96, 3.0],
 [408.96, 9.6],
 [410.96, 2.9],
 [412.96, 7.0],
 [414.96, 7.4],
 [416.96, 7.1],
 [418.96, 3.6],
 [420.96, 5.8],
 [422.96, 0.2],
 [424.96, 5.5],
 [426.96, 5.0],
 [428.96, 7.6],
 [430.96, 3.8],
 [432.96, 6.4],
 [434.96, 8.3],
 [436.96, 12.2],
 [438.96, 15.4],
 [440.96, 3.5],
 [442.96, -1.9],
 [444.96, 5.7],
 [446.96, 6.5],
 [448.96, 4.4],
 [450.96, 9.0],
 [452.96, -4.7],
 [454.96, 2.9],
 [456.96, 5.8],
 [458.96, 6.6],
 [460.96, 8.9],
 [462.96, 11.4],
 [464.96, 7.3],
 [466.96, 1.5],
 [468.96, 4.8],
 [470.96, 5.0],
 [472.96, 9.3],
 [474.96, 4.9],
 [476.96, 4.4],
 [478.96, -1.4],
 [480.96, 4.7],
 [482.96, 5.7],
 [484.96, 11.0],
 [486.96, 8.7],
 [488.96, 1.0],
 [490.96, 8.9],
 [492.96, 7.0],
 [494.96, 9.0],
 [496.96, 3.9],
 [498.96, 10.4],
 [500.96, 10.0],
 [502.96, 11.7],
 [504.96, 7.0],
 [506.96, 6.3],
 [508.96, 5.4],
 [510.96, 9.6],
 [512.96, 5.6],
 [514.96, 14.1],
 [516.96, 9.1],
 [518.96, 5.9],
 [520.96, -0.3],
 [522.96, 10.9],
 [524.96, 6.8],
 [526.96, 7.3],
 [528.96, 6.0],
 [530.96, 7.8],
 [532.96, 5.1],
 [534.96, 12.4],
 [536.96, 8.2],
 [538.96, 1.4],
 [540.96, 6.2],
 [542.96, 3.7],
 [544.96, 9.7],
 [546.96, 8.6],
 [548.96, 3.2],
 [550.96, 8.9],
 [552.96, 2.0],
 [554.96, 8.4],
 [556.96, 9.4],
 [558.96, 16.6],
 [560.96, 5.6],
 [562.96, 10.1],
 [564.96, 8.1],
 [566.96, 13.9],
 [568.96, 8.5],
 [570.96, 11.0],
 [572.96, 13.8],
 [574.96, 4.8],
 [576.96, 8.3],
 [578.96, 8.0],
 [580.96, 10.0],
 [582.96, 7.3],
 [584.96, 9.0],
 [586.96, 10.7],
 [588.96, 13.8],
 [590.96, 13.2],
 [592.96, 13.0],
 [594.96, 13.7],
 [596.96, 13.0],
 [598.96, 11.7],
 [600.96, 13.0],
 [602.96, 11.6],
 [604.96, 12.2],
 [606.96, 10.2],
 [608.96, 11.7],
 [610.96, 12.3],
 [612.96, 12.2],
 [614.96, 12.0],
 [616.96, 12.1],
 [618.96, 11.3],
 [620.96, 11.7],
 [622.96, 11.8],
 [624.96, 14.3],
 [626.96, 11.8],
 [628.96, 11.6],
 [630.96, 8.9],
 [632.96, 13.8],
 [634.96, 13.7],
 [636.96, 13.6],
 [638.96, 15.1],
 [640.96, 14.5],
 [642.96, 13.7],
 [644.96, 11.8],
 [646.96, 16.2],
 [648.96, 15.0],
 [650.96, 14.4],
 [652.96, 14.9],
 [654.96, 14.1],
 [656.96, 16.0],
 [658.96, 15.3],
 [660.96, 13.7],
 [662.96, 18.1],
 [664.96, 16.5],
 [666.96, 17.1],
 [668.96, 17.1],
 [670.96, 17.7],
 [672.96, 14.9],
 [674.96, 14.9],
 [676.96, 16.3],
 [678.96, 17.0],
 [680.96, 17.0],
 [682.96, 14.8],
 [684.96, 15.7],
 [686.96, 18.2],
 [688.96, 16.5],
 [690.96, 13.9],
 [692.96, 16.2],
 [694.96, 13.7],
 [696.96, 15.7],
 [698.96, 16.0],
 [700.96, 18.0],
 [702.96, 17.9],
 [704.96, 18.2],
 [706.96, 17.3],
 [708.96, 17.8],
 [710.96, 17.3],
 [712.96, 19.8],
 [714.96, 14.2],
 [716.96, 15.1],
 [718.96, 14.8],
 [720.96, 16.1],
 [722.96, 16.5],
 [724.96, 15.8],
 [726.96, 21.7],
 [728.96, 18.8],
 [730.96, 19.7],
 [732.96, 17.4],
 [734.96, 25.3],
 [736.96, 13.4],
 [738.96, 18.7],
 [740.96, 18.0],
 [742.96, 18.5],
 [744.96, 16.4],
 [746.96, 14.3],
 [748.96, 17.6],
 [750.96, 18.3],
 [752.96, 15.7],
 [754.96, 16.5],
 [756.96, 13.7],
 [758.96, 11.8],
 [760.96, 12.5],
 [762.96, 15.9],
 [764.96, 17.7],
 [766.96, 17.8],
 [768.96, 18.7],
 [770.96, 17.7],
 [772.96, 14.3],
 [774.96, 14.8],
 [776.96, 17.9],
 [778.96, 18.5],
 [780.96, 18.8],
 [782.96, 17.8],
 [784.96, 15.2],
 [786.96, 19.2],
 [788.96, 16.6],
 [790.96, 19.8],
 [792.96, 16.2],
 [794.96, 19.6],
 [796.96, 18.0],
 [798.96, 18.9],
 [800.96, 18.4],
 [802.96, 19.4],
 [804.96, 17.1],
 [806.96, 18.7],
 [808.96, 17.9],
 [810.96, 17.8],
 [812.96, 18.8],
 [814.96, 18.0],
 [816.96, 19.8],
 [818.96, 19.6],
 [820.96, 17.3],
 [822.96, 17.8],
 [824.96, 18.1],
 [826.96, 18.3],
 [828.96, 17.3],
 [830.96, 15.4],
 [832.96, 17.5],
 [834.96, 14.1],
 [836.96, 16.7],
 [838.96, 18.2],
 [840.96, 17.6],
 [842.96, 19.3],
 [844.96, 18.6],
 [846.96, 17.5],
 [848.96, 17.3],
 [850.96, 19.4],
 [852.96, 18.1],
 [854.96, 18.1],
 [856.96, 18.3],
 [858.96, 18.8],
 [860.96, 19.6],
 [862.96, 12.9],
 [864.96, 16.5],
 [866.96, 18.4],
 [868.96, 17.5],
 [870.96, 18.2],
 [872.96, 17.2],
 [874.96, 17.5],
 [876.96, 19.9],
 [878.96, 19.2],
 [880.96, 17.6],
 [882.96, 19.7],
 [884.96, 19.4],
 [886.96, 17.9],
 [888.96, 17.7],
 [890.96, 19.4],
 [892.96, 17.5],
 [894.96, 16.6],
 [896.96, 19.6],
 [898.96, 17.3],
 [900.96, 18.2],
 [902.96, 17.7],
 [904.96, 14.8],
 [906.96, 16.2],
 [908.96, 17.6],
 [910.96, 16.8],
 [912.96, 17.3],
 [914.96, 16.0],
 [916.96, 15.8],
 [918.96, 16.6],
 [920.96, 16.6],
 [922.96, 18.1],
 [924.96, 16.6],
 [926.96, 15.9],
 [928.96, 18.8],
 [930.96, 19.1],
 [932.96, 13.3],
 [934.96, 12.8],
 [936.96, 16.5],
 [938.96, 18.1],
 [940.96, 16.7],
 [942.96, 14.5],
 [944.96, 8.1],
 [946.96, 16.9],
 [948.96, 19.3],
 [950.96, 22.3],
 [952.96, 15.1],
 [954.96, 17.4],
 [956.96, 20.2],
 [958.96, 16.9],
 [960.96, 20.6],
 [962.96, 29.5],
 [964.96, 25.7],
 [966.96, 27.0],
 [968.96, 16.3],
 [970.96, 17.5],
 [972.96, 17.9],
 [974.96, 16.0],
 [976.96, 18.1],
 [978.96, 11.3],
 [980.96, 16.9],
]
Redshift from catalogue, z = 0.47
